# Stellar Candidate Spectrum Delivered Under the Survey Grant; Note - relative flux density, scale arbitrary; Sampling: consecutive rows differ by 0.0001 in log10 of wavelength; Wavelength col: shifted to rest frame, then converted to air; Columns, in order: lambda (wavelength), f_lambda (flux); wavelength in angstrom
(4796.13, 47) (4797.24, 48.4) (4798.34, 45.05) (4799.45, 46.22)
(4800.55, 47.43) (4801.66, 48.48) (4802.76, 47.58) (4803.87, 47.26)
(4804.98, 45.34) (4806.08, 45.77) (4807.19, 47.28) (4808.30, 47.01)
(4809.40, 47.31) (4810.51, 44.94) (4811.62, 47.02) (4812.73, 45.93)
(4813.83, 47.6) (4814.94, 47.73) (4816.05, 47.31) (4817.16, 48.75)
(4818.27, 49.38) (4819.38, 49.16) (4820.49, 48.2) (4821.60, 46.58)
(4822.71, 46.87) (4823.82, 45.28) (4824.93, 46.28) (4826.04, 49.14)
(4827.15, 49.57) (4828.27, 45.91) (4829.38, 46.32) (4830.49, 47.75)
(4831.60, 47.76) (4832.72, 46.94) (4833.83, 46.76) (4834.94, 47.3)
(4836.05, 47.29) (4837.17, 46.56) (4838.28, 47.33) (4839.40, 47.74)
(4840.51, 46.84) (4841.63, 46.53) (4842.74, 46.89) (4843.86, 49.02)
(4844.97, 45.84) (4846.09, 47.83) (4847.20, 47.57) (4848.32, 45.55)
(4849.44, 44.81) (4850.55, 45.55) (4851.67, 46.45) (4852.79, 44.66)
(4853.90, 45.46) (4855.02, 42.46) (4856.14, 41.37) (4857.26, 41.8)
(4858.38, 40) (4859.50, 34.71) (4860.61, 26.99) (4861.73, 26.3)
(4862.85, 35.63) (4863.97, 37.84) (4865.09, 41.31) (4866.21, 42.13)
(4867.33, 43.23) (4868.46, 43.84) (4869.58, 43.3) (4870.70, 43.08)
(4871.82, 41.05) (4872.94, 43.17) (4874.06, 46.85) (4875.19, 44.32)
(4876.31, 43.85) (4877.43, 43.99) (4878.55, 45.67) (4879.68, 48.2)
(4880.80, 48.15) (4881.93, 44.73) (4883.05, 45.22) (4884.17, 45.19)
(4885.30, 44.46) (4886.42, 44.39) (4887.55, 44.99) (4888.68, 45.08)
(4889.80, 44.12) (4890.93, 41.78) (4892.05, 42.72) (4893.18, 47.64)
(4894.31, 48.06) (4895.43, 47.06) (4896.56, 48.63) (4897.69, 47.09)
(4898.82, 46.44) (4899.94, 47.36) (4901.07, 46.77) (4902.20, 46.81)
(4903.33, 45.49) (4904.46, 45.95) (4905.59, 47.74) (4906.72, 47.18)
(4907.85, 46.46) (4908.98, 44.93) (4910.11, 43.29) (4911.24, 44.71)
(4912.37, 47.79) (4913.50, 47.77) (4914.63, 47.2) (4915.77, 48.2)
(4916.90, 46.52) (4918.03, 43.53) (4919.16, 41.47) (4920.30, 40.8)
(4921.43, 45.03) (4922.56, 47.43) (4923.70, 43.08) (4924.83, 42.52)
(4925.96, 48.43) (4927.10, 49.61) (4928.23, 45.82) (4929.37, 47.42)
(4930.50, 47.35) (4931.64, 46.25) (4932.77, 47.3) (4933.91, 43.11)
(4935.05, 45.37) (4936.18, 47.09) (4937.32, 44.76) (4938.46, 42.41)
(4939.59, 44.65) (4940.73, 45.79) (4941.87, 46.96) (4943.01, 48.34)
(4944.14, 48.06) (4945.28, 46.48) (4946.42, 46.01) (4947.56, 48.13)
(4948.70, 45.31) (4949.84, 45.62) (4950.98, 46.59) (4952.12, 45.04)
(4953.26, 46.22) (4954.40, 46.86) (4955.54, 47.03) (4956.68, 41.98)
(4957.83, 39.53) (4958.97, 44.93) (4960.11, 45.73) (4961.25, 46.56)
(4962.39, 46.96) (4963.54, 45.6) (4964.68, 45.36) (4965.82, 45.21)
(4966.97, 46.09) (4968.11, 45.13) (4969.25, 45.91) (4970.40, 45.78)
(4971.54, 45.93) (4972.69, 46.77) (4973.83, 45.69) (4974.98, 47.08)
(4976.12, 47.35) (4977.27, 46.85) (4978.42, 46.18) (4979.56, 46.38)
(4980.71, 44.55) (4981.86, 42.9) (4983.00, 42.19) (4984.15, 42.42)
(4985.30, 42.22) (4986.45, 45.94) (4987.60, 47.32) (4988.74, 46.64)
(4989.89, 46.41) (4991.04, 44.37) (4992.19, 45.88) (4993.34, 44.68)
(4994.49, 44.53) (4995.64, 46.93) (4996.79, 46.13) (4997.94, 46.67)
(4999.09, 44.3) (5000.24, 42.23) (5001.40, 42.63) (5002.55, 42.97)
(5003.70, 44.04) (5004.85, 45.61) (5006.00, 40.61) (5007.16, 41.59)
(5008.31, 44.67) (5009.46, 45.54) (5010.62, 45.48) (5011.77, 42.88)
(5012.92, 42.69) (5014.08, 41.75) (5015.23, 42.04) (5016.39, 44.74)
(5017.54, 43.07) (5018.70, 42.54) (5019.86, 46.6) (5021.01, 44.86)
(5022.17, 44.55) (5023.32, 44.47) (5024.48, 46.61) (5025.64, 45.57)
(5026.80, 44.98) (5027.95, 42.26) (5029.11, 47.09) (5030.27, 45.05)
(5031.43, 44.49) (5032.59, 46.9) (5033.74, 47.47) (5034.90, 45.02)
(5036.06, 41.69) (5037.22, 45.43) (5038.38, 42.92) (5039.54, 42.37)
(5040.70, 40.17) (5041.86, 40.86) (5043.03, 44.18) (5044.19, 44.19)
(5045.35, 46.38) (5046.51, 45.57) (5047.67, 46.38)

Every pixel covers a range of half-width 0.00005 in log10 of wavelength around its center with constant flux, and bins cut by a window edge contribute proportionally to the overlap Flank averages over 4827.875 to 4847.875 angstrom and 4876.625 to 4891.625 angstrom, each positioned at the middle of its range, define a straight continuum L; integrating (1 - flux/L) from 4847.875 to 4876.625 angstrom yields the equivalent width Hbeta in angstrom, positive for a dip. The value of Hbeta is 2.9 angstrom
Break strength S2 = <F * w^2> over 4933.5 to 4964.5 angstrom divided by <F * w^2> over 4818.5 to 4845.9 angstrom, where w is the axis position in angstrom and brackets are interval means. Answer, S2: 1.0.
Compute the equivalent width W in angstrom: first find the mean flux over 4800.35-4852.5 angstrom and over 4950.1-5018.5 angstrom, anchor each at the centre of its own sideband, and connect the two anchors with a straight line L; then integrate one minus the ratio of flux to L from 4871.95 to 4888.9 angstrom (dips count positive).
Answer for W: 0.4 angstrom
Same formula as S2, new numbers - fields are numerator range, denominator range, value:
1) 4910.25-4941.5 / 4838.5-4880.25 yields 1.09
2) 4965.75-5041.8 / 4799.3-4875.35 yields 1.06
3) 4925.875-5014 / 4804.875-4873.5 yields 1.07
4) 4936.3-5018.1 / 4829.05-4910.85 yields 1.06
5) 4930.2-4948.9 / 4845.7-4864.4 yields 1.17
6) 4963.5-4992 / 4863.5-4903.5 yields 1.05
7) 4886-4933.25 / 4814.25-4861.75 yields 1.04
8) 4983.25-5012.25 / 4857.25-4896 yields 1.10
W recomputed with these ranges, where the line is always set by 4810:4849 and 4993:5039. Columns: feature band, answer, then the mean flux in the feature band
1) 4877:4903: 0.2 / 45.9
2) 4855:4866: 2.4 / 36.7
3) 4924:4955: -0.4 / 46.2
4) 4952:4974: -0.1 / 45.4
